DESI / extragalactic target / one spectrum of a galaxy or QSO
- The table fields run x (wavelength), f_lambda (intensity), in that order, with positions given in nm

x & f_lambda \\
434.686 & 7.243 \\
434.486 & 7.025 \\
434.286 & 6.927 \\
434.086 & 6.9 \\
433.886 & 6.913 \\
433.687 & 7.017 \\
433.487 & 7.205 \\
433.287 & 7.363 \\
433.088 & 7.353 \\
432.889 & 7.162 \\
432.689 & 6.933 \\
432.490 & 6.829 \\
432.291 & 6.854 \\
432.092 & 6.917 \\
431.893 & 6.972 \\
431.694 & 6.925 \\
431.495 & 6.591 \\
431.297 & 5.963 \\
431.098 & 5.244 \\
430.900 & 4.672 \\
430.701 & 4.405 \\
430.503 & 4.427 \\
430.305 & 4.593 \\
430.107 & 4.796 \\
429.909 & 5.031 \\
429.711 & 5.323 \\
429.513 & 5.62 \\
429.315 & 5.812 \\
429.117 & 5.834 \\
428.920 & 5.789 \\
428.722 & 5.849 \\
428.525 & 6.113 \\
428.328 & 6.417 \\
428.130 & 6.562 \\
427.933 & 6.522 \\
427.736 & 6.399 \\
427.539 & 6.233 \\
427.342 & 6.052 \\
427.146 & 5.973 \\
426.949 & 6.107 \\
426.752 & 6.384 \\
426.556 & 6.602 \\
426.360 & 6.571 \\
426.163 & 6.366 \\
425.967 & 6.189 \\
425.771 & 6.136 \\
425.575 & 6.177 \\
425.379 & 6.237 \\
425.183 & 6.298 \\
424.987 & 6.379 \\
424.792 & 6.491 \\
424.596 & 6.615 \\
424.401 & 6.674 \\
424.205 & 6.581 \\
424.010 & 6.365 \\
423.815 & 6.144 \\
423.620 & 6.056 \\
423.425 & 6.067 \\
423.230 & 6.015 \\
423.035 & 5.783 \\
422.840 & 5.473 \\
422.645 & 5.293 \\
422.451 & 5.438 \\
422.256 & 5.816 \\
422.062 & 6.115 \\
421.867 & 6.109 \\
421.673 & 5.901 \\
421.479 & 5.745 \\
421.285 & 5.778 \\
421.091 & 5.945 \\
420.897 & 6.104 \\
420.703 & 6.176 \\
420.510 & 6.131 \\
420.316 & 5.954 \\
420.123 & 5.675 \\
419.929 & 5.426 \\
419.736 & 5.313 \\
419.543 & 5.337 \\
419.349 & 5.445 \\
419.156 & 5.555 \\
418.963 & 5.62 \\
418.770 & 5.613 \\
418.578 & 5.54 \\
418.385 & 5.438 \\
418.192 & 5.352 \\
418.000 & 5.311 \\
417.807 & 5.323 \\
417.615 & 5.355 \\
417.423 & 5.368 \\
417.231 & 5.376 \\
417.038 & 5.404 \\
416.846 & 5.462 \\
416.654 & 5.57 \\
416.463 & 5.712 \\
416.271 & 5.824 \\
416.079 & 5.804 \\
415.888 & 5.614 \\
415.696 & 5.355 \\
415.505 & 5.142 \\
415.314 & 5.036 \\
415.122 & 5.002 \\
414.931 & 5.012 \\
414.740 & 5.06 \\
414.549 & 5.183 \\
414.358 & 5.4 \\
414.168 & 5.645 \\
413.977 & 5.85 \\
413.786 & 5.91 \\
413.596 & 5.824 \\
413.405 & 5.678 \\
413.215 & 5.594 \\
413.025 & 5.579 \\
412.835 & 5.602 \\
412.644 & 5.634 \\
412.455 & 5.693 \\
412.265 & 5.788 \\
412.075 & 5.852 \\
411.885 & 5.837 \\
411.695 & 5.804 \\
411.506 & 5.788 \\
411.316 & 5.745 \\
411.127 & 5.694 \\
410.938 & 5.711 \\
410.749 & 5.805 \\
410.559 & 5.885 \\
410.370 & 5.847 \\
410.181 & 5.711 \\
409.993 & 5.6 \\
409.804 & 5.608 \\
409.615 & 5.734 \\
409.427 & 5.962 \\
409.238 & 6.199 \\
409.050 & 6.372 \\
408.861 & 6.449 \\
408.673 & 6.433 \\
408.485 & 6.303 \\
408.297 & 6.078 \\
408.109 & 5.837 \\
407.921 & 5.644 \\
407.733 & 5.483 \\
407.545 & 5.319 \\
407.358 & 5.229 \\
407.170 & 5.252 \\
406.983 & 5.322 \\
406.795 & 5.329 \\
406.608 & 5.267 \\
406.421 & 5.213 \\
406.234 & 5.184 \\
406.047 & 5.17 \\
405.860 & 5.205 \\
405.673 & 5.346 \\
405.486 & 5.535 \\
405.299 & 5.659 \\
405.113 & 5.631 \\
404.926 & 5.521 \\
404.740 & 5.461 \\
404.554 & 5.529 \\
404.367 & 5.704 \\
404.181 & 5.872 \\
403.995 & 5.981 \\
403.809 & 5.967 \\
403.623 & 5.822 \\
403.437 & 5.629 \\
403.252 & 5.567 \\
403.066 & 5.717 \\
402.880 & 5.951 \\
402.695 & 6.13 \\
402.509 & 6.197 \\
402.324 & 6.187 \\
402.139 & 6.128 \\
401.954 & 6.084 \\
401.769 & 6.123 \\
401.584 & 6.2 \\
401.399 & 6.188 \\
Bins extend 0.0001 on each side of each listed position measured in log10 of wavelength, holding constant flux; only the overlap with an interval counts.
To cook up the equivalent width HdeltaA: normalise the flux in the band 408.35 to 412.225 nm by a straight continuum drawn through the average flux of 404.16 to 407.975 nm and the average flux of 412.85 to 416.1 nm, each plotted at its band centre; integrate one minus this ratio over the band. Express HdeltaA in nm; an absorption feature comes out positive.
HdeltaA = -0.35 nm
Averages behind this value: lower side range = 5.41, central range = 5.92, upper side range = 5.45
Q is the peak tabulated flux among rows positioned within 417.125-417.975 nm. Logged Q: 5.376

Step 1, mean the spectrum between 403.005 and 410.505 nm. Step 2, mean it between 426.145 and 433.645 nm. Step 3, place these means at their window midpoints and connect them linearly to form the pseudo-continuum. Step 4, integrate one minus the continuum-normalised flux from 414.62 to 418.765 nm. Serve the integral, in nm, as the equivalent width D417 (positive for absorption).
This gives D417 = 0.339 nm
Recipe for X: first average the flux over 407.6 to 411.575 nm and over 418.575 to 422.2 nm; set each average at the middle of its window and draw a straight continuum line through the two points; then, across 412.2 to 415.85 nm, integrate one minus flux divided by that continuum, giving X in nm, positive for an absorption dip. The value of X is 0.23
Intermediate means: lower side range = 5.89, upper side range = 5.77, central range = 5.47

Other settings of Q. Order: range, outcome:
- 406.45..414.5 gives 6.449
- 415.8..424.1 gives 6.365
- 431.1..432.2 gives 6.972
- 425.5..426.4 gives 6.571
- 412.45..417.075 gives 5.91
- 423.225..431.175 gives 6.674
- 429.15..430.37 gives 5.812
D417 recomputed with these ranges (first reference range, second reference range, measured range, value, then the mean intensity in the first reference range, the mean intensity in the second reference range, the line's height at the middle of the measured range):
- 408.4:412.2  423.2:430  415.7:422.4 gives 0.448 nm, 5.91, 6.17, 6.05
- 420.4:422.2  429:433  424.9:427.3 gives -0.144 nm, 6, 5.85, 5.92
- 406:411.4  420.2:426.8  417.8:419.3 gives 0.127 nm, 5.71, 6.12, 5.98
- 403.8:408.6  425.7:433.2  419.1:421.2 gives 0.043 nm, 5.54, 6.07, 5.86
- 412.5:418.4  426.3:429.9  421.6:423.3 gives 0.013 nm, 5.47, 6.09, 5.81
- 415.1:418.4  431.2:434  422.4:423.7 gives 0.061 nm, 5.42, 6.93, 6.02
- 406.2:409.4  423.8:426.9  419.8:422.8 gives 0.196 nm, 5.72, 6.39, 6.24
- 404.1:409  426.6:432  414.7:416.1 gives 0.108 nm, 5.58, 5.81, 5.67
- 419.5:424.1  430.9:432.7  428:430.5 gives 0.274 nm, 5.85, 6.46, 6.3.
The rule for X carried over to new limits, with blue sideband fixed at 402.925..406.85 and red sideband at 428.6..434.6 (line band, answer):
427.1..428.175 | -0.036 nm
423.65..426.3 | -0.145 nm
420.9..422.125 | 0.000 nm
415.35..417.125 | 0.088 nm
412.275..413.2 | 0.015 nm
